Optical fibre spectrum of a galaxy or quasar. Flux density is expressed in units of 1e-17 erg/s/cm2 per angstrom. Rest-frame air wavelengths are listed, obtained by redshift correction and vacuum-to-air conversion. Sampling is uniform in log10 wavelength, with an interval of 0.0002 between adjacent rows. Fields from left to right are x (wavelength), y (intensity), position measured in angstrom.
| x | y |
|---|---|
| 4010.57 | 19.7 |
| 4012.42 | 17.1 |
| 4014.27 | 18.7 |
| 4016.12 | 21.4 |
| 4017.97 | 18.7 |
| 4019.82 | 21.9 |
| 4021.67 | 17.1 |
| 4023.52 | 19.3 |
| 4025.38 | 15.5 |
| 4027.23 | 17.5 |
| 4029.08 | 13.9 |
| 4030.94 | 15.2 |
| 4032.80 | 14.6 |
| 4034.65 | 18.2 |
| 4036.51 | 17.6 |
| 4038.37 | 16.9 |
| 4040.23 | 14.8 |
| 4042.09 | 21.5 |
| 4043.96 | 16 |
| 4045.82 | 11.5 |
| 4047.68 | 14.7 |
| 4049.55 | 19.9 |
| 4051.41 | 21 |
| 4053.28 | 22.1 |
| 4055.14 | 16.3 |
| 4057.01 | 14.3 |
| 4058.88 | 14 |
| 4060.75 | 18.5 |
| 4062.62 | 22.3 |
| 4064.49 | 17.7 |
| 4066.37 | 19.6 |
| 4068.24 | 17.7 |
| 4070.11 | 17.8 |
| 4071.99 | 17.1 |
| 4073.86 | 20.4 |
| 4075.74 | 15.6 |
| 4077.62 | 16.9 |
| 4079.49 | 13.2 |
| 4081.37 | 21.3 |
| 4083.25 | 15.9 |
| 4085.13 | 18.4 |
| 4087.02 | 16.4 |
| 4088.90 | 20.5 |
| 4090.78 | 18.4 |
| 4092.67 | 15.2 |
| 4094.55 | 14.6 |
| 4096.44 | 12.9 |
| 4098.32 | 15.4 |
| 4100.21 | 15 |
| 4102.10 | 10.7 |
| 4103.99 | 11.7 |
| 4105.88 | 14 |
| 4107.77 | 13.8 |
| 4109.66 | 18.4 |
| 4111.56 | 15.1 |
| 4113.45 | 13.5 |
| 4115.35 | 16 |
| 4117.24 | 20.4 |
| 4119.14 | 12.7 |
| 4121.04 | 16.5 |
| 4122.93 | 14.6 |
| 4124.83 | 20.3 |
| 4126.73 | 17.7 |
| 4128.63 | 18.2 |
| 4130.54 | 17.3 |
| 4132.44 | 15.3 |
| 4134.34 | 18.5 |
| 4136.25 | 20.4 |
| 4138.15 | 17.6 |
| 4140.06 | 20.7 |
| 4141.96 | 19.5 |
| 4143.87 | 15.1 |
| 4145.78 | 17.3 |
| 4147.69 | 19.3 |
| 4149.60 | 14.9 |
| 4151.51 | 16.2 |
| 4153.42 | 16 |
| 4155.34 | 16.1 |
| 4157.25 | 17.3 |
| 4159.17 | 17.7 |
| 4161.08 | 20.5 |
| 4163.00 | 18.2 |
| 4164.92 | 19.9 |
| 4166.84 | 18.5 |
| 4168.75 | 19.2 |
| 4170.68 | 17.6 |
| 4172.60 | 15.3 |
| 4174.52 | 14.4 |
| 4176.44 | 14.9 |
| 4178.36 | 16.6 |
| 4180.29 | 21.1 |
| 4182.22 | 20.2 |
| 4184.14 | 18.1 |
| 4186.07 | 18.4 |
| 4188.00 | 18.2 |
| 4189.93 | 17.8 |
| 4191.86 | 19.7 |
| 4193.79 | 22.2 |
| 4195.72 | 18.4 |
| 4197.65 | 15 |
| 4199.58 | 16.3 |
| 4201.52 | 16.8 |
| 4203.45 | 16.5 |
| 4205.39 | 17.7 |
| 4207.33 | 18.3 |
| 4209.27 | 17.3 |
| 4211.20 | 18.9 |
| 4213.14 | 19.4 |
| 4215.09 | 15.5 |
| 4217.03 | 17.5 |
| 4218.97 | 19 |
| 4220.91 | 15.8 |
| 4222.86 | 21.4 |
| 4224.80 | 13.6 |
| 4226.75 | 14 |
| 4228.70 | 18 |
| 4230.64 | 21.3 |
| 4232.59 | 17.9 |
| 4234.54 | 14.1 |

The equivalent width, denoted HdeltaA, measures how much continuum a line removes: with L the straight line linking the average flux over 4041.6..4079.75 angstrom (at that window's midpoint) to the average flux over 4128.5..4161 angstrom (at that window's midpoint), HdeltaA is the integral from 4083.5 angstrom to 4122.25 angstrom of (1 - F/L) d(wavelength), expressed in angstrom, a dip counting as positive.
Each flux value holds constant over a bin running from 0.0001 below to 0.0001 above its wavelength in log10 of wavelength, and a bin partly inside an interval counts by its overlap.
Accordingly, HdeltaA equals 4.6 angstrom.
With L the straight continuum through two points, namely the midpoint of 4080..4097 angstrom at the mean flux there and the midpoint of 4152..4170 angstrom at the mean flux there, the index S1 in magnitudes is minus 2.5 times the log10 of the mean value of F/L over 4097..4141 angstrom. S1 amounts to 0.08 mag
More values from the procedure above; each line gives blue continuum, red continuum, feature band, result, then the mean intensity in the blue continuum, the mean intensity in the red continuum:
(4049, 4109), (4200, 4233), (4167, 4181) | 0.02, 16.8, 17.6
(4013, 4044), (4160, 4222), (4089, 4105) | 0.21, 17.6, 17.9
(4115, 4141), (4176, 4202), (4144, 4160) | 0.07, 17.6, 18.2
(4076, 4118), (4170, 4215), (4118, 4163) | -0.05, 15.8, 17.7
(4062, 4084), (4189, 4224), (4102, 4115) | 0.25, 17.9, 18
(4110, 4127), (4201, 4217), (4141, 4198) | -0.05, 16.3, 17.6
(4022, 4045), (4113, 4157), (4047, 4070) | -0.08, 16.7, 17.2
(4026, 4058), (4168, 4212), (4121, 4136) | -0.01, 16.8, 17.8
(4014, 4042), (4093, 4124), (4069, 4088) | -0.10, 17.5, 14.7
